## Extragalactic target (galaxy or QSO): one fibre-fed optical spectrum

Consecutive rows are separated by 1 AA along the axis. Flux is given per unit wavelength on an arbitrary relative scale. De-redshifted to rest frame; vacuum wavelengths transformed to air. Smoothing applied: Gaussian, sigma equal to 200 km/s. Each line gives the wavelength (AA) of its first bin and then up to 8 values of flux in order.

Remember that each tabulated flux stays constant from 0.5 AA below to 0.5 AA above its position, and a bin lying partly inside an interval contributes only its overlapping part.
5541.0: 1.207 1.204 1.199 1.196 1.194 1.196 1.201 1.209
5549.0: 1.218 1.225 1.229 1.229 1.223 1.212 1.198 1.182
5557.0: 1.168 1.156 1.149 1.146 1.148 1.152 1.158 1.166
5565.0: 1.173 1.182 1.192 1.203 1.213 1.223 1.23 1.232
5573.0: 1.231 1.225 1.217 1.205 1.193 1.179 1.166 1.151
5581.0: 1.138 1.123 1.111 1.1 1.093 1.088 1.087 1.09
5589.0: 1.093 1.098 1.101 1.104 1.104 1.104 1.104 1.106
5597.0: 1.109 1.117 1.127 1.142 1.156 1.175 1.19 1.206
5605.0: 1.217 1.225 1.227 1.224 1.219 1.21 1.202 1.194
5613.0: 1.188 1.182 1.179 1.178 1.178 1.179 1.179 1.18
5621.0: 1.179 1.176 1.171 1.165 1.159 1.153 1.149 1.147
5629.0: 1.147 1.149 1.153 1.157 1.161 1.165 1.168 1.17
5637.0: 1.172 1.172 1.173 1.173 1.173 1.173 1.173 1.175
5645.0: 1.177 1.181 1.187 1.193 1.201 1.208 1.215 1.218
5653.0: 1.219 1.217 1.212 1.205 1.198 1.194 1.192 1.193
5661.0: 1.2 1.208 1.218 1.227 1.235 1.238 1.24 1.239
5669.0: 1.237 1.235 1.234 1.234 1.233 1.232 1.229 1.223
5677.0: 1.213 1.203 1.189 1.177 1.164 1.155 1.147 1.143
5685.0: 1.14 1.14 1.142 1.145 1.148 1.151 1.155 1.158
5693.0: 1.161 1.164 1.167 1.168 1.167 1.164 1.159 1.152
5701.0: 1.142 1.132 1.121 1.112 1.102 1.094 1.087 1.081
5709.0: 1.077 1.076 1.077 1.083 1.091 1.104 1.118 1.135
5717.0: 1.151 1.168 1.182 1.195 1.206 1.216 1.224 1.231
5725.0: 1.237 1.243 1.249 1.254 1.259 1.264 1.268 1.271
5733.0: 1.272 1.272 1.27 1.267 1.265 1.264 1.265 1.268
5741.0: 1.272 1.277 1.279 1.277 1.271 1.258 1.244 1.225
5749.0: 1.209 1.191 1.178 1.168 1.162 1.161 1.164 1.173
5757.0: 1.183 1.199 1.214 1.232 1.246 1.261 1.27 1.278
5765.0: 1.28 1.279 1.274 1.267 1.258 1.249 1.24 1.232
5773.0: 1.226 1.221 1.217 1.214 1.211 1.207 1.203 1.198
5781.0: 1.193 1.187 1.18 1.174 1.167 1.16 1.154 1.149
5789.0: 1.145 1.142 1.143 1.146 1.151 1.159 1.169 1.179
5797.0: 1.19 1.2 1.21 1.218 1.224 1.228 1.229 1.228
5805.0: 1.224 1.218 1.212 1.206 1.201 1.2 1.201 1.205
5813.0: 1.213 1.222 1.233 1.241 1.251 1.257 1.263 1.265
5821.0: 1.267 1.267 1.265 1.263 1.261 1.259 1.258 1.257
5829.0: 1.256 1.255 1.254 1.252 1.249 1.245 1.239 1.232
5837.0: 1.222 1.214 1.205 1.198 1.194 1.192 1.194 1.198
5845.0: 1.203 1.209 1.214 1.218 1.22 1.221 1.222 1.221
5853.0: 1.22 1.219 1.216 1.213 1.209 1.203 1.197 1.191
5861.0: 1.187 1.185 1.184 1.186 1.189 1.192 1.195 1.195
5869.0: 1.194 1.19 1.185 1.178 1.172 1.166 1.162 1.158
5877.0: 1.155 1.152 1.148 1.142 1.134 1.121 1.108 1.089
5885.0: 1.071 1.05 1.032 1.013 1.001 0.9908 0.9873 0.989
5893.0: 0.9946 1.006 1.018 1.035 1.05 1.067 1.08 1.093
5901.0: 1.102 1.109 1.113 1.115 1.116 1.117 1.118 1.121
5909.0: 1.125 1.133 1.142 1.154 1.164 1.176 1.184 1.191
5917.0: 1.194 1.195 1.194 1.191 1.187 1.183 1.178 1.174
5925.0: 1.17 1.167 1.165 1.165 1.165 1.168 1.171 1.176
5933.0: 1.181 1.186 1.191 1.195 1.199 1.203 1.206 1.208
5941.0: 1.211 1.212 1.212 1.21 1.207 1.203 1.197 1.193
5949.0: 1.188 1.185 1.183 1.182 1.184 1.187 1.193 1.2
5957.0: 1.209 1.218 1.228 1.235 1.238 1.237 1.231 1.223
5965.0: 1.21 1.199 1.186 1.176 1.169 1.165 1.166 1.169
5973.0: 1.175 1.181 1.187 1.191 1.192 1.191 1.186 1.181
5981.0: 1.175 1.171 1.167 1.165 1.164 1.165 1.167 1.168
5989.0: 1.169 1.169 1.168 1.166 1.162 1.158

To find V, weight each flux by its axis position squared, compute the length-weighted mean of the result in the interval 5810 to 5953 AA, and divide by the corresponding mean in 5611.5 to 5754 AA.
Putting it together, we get 1.06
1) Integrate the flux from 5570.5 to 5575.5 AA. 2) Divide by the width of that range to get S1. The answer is 1.23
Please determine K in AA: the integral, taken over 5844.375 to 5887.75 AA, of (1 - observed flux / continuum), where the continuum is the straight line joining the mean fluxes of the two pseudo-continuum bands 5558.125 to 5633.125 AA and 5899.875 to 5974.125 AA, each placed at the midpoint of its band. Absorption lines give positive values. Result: 0.1 AA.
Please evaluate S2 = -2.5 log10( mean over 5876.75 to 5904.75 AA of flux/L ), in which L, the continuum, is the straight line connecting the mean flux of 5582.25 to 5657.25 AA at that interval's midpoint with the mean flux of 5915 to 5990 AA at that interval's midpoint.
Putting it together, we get 0.111 mag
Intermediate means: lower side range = 1.16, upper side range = 1.19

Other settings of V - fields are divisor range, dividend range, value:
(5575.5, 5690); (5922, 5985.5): 1.13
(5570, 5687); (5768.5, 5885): 1.10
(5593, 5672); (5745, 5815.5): 1.07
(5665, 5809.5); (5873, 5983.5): 1.03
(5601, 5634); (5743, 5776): 1.09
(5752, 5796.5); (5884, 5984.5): 1.02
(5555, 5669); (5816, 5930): 1.09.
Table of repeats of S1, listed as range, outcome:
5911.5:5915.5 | 1.17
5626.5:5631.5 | 1.15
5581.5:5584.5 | 1.11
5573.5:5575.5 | 1.22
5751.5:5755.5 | 1.16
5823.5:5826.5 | 1.26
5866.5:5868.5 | 1.2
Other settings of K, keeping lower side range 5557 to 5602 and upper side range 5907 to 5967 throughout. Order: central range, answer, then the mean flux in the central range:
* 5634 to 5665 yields -0.95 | 1.19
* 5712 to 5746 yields -1.80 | 1.23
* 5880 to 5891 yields 1.13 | 1.06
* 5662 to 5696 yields -0.89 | 1.19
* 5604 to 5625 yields -0.70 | 1.19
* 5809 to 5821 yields -0.58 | 1.23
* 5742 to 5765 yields -1.06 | 1.22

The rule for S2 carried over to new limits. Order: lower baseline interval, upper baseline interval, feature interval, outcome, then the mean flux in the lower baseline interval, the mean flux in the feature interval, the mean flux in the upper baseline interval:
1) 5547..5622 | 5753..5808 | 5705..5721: 0.07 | 1.17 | 1.12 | 1.21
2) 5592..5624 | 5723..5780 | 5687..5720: 0.08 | 1.17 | 1.13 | 1.24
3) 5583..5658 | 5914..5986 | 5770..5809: -0.01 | 1.17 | 1.19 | 1.19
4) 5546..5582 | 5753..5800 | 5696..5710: 0.07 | 1.19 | 1.12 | 1.2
